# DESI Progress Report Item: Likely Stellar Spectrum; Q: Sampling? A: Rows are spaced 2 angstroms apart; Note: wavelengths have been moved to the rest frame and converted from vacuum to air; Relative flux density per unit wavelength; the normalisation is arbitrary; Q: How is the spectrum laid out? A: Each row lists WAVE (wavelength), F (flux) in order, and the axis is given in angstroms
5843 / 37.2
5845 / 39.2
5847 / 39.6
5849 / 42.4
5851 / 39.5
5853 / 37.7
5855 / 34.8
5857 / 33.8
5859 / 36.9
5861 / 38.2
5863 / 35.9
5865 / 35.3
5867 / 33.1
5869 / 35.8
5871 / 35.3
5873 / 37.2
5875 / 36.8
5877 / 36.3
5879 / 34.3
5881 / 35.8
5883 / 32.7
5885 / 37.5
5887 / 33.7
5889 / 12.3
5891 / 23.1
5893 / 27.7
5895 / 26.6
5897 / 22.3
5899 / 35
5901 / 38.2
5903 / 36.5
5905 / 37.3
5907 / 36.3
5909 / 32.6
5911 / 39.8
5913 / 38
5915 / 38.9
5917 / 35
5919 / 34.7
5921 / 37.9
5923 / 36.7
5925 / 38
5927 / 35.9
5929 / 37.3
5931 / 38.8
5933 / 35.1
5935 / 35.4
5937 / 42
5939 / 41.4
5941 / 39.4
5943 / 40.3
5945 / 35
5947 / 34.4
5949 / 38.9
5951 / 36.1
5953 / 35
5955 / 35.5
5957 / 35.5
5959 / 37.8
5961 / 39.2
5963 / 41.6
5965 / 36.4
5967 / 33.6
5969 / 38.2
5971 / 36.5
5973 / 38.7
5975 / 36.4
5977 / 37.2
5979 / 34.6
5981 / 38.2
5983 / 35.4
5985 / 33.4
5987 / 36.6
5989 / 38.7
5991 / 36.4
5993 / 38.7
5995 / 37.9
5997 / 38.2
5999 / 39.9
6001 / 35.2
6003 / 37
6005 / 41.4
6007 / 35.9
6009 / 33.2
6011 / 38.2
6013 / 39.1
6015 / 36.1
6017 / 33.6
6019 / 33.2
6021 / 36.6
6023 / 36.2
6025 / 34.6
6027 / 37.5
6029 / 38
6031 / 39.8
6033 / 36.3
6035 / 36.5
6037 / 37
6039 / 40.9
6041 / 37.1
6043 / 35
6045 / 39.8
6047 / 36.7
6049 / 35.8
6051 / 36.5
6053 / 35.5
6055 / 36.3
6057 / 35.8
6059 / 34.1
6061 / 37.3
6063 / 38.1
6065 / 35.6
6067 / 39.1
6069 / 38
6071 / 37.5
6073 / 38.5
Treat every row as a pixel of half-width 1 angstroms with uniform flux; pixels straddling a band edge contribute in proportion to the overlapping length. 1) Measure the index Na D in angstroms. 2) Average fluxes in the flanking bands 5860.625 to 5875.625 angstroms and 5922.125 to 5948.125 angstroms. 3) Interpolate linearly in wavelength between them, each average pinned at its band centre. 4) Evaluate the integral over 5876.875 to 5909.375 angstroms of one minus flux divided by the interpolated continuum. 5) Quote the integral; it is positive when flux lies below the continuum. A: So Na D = 4.5 angstroms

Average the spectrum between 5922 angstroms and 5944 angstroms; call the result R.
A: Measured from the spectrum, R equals 38.2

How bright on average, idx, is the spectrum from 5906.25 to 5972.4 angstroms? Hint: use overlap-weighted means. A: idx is 37.2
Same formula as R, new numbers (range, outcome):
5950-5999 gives 37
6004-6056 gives 36.8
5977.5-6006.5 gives 37.2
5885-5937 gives 34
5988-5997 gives 38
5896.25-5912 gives 34.9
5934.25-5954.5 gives 37.8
